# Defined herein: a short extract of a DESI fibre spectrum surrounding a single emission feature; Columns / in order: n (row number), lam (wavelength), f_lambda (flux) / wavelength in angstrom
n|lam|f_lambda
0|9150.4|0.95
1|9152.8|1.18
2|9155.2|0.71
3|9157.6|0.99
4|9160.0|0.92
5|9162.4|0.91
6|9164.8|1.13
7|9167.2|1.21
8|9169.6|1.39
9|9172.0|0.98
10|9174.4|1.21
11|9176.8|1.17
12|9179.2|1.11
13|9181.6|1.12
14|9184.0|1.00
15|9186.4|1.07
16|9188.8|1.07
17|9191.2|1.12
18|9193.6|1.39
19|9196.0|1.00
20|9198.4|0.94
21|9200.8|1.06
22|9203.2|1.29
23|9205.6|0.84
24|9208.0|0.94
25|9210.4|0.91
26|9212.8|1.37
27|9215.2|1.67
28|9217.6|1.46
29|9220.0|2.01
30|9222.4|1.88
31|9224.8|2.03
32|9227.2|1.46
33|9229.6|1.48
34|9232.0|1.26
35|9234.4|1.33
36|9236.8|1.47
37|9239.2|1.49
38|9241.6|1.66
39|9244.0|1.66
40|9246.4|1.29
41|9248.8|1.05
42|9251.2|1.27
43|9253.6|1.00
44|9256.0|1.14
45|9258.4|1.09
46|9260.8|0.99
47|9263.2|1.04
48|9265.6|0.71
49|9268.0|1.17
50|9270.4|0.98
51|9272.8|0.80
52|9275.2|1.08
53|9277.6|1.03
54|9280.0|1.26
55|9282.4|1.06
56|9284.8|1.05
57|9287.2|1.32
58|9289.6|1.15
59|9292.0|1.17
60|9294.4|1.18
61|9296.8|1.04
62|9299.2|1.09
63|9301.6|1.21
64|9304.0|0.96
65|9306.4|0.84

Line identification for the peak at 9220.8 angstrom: [S II] 6716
